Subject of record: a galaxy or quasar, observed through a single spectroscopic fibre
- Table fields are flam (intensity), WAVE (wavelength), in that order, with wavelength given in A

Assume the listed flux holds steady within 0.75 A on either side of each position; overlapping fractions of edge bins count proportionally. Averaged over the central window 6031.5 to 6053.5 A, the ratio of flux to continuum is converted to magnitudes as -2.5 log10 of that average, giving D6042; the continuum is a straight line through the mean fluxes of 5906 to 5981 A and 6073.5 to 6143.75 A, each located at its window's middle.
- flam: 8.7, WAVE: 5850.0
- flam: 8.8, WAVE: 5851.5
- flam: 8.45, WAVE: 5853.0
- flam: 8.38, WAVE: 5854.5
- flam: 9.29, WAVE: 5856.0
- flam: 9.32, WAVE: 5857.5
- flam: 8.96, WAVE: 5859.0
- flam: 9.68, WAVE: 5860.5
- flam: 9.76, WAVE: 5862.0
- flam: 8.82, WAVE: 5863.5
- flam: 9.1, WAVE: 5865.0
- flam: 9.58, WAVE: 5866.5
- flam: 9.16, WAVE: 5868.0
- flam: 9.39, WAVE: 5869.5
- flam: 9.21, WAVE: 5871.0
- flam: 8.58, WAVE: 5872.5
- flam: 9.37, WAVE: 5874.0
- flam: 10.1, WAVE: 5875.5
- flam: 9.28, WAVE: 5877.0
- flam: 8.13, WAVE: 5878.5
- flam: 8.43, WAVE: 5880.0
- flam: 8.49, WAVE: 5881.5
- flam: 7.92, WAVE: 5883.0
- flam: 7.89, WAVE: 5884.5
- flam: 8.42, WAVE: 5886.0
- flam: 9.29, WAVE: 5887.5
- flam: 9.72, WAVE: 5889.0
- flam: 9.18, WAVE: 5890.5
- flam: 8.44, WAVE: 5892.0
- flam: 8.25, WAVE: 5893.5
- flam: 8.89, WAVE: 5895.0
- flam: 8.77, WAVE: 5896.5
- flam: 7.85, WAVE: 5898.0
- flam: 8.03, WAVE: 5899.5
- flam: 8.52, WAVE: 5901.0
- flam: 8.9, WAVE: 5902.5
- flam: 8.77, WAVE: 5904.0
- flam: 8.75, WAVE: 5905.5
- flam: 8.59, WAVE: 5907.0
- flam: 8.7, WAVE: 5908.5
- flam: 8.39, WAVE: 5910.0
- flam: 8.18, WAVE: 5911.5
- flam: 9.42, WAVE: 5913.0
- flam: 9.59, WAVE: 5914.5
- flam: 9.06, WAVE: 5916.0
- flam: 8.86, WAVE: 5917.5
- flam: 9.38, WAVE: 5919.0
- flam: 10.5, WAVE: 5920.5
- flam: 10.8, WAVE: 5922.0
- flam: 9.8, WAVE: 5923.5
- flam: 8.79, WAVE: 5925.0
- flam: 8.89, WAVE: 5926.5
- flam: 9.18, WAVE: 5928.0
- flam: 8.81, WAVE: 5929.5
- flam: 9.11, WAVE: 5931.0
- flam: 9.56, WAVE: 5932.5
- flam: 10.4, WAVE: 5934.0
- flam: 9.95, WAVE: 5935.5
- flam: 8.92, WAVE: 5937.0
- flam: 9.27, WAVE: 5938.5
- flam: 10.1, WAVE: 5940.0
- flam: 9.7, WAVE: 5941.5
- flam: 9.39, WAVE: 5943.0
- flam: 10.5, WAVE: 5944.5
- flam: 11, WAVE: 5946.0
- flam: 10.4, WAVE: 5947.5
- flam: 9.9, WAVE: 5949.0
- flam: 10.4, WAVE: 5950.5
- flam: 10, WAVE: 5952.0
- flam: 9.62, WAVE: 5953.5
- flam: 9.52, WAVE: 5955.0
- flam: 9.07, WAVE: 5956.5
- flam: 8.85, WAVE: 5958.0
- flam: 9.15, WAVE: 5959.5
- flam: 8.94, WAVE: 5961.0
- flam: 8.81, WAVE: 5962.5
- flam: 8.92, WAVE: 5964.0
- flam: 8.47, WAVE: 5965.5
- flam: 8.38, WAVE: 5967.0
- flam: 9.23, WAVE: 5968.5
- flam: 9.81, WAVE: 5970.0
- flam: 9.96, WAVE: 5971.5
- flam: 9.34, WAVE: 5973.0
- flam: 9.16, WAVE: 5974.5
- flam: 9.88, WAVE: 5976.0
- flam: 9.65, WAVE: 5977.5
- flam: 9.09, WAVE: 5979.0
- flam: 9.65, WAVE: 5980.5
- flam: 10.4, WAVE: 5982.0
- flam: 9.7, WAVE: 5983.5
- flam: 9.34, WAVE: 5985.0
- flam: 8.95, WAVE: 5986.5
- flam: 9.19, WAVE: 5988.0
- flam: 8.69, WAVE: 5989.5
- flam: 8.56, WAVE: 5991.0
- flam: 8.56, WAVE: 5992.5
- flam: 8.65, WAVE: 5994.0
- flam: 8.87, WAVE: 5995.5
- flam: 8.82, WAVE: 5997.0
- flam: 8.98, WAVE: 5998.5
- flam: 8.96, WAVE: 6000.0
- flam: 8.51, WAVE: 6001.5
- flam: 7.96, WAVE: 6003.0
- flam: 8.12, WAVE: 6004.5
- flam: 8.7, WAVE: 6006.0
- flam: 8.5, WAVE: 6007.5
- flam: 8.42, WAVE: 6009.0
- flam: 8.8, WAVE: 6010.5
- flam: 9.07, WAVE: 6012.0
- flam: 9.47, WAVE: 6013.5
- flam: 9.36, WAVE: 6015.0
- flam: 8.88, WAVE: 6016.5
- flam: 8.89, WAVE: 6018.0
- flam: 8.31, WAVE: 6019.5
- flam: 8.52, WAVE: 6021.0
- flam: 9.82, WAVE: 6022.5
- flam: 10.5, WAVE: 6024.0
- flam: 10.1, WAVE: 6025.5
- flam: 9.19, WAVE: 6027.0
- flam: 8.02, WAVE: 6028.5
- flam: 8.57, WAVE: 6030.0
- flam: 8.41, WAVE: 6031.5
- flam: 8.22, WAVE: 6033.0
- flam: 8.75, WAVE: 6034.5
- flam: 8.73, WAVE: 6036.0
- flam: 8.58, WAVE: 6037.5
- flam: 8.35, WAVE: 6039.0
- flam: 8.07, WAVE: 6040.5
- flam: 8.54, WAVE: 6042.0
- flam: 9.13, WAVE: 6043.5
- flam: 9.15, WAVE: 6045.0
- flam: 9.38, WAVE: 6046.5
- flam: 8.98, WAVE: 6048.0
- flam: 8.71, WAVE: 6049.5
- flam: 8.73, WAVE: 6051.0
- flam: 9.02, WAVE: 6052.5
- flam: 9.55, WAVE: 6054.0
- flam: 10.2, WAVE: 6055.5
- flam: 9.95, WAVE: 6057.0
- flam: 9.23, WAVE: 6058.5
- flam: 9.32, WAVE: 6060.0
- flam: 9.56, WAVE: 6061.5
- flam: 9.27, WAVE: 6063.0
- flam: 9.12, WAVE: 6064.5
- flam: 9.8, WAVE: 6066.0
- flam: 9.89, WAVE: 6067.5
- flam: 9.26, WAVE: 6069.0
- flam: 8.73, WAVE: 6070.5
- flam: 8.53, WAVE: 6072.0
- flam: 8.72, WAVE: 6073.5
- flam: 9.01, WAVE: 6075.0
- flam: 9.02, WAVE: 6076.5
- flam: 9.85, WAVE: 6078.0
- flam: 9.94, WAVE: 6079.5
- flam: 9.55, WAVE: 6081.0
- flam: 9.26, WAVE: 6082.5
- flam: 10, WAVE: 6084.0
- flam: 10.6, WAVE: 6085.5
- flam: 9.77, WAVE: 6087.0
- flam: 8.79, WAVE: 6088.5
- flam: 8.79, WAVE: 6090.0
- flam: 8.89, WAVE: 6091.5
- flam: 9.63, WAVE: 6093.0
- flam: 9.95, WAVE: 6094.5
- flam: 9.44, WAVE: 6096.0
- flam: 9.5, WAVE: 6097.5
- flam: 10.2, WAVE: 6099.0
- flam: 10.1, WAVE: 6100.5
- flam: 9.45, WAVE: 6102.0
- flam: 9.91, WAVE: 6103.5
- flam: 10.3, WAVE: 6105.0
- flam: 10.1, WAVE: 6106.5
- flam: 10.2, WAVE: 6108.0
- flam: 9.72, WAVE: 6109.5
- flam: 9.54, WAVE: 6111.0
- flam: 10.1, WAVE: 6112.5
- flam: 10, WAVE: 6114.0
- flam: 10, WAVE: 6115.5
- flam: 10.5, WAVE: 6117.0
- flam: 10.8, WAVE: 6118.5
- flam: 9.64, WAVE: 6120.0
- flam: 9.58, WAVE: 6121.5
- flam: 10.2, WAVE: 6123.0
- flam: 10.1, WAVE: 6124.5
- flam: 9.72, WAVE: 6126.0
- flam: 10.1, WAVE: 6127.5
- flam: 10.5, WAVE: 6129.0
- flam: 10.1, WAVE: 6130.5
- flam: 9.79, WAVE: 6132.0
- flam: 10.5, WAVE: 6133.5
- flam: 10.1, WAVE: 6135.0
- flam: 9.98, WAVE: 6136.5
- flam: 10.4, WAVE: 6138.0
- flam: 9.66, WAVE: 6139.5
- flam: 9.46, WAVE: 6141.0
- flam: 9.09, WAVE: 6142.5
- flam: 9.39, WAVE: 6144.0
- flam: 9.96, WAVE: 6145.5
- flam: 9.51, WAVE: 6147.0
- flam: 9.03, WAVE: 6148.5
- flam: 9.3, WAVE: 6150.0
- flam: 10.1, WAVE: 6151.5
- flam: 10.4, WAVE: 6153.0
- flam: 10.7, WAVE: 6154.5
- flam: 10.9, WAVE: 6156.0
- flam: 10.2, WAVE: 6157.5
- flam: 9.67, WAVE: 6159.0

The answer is 0.11 mag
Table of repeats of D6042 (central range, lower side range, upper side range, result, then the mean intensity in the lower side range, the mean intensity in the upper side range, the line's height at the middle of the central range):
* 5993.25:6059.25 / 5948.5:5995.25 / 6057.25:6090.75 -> 0.05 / 9.28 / 9.37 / 9.33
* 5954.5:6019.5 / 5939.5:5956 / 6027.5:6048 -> 0.05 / 10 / 8.63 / 9.42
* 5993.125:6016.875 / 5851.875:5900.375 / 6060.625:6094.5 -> 0.05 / 8.88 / 9.38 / 9.2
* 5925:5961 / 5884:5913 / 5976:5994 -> -0.08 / 8.63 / 9.25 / 8.95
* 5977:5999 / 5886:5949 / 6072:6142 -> 0.04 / 9.23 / 9.8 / 9.44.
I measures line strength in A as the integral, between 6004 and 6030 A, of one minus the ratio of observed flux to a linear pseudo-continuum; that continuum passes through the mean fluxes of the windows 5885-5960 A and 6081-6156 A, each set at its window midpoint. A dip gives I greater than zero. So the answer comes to 1.57 A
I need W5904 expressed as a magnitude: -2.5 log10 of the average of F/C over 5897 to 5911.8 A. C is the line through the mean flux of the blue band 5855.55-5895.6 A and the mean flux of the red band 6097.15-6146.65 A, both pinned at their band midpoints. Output 0.08 mag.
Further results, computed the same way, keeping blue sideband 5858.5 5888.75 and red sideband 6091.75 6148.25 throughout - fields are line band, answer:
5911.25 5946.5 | -0.04 mag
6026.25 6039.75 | 0.13 mag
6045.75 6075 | 0.05 mag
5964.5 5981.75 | 0.00 mag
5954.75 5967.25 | 0.05 mag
